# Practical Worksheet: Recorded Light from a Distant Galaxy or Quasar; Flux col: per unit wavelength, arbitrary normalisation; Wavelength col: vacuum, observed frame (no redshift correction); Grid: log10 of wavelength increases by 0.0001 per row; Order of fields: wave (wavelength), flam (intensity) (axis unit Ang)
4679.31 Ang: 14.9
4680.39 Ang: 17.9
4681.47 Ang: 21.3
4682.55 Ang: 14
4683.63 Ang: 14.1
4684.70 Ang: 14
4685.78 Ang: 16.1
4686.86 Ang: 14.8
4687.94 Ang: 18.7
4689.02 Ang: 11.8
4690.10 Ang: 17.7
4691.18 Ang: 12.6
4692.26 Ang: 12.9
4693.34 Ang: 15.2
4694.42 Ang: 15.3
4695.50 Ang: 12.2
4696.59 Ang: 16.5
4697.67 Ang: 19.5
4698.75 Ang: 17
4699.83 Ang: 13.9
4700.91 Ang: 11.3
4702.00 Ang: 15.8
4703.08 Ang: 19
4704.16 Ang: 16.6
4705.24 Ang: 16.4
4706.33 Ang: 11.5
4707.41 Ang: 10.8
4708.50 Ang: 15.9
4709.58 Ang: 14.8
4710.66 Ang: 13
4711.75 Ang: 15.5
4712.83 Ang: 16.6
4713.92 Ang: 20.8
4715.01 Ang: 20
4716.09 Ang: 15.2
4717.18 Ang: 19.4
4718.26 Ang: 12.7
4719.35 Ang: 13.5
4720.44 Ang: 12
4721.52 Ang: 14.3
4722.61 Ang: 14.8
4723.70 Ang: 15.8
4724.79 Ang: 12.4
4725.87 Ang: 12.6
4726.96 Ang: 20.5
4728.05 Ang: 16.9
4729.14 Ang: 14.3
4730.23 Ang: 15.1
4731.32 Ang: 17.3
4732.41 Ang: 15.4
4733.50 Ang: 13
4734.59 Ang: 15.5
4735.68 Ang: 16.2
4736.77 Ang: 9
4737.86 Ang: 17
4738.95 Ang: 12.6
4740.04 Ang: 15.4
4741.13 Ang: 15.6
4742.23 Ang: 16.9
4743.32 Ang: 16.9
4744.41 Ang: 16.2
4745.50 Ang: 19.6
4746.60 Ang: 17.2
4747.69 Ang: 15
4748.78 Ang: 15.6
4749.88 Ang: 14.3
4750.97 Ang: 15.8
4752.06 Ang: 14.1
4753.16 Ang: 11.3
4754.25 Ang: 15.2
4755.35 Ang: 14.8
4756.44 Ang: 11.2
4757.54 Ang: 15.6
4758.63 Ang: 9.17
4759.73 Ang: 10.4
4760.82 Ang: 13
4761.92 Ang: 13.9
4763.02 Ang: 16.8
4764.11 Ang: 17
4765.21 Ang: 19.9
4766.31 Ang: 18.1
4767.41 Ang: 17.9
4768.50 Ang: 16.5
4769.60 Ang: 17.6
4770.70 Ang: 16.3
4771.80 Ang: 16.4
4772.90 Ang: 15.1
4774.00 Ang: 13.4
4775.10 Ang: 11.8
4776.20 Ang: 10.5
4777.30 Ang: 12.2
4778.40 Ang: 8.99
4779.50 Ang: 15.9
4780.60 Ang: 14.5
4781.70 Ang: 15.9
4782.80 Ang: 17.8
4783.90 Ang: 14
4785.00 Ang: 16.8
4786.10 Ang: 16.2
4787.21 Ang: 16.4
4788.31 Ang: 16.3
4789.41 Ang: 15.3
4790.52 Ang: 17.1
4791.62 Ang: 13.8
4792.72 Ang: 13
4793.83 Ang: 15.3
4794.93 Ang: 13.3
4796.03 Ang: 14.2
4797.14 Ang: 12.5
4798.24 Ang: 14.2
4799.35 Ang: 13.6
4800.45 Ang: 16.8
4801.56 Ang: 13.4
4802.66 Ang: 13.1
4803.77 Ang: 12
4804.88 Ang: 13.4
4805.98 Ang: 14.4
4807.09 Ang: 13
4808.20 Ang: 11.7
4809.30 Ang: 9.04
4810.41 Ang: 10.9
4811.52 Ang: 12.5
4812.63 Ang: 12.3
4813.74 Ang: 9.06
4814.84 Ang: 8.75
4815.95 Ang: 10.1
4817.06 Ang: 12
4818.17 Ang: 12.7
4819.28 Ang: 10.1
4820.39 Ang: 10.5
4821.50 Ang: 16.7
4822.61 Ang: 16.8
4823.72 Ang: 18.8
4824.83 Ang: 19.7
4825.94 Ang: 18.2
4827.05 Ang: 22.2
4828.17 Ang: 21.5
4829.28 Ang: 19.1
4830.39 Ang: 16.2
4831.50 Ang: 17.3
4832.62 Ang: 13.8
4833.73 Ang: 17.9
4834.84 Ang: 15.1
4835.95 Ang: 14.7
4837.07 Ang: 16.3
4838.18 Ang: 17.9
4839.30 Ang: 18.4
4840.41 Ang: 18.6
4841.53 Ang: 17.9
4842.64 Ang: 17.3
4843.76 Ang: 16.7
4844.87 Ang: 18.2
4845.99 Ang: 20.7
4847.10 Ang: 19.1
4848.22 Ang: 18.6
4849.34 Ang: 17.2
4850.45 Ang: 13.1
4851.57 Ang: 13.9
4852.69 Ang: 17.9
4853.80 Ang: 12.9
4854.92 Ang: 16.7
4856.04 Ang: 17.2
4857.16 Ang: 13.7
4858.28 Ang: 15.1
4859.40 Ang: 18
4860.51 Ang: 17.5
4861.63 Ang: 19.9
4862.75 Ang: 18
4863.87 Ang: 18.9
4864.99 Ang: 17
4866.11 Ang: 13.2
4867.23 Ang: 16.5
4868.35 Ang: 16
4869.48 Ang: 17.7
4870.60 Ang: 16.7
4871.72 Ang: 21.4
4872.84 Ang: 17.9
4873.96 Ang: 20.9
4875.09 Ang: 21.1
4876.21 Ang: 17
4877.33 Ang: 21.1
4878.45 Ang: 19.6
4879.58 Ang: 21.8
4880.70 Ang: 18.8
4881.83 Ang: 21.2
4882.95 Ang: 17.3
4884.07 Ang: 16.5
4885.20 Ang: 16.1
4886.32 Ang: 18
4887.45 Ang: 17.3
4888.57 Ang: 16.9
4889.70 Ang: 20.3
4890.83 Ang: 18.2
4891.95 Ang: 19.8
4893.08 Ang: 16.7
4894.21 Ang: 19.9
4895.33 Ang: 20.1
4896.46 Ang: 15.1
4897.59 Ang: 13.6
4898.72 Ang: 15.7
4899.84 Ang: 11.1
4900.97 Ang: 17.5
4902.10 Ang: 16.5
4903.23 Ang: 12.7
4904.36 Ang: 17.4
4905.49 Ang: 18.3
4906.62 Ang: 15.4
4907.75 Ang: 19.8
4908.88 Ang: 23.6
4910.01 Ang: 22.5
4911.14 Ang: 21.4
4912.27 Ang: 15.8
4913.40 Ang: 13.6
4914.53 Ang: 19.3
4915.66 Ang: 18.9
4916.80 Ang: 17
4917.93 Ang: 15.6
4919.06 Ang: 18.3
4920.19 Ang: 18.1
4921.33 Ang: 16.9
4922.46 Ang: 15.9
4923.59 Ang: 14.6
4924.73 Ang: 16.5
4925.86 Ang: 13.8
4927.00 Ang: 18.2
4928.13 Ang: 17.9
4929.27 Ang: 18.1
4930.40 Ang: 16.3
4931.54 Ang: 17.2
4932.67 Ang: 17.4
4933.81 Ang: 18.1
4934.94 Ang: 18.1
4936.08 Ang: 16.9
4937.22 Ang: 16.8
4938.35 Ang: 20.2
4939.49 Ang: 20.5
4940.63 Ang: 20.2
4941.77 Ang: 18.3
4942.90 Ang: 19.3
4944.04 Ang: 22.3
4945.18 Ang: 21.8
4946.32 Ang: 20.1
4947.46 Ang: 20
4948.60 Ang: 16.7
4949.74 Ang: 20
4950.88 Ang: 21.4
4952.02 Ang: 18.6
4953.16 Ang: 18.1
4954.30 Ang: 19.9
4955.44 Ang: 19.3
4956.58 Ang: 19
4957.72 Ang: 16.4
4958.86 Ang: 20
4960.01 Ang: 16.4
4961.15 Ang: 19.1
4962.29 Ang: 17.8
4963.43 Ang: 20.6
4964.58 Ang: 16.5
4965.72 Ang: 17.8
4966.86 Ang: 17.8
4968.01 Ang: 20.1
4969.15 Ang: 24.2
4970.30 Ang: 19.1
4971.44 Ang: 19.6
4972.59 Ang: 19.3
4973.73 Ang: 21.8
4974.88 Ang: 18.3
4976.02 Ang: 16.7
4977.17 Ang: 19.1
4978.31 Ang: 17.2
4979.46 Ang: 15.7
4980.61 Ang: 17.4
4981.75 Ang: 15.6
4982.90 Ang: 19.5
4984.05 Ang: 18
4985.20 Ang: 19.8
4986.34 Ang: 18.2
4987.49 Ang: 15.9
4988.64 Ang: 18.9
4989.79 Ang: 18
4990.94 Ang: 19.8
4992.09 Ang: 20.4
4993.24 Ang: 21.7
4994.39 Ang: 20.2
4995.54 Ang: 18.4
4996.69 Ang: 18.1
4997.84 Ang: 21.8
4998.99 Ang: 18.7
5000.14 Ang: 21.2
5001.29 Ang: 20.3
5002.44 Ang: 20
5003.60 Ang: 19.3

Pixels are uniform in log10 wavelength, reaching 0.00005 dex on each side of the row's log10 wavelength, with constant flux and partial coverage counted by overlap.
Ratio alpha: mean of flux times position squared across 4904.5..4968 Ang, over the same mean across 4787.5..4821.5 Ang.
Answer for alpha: 1.50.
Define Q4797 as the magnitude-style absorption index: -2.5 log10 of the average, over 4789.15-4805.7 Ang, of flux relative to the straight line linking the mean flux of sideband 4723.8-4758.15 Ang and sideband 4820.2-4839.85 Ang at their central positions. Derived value 0.18 mag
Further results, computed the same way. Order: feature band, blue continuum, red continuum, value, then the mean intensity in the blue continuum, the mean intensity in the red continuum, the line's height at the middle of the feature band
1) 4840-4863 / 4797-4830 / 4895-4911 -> -0.114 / 14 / 17.2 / 15.3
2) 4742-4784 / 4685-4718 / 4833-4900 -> 0.092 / 15.5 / 17.5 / 16.3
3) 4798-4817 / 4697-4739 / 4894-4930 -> 0.302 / 15.3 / 17.1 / 16.1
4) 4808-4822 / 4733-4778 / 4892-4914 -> 0.373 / 14.9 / 17.3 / 15.8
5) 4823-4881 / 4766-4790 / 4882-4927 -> -0.084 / 15.1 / 17.3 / 16.4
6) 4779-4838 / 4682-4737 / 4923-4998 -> 0.129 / 15.1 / 18.6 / 16.5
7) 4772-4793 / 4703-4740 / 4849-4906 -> 0.105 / 15.1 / 17.3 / 16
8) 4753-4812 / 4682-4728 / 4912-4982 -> 0.136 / 15.2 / 18.3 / 16.2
